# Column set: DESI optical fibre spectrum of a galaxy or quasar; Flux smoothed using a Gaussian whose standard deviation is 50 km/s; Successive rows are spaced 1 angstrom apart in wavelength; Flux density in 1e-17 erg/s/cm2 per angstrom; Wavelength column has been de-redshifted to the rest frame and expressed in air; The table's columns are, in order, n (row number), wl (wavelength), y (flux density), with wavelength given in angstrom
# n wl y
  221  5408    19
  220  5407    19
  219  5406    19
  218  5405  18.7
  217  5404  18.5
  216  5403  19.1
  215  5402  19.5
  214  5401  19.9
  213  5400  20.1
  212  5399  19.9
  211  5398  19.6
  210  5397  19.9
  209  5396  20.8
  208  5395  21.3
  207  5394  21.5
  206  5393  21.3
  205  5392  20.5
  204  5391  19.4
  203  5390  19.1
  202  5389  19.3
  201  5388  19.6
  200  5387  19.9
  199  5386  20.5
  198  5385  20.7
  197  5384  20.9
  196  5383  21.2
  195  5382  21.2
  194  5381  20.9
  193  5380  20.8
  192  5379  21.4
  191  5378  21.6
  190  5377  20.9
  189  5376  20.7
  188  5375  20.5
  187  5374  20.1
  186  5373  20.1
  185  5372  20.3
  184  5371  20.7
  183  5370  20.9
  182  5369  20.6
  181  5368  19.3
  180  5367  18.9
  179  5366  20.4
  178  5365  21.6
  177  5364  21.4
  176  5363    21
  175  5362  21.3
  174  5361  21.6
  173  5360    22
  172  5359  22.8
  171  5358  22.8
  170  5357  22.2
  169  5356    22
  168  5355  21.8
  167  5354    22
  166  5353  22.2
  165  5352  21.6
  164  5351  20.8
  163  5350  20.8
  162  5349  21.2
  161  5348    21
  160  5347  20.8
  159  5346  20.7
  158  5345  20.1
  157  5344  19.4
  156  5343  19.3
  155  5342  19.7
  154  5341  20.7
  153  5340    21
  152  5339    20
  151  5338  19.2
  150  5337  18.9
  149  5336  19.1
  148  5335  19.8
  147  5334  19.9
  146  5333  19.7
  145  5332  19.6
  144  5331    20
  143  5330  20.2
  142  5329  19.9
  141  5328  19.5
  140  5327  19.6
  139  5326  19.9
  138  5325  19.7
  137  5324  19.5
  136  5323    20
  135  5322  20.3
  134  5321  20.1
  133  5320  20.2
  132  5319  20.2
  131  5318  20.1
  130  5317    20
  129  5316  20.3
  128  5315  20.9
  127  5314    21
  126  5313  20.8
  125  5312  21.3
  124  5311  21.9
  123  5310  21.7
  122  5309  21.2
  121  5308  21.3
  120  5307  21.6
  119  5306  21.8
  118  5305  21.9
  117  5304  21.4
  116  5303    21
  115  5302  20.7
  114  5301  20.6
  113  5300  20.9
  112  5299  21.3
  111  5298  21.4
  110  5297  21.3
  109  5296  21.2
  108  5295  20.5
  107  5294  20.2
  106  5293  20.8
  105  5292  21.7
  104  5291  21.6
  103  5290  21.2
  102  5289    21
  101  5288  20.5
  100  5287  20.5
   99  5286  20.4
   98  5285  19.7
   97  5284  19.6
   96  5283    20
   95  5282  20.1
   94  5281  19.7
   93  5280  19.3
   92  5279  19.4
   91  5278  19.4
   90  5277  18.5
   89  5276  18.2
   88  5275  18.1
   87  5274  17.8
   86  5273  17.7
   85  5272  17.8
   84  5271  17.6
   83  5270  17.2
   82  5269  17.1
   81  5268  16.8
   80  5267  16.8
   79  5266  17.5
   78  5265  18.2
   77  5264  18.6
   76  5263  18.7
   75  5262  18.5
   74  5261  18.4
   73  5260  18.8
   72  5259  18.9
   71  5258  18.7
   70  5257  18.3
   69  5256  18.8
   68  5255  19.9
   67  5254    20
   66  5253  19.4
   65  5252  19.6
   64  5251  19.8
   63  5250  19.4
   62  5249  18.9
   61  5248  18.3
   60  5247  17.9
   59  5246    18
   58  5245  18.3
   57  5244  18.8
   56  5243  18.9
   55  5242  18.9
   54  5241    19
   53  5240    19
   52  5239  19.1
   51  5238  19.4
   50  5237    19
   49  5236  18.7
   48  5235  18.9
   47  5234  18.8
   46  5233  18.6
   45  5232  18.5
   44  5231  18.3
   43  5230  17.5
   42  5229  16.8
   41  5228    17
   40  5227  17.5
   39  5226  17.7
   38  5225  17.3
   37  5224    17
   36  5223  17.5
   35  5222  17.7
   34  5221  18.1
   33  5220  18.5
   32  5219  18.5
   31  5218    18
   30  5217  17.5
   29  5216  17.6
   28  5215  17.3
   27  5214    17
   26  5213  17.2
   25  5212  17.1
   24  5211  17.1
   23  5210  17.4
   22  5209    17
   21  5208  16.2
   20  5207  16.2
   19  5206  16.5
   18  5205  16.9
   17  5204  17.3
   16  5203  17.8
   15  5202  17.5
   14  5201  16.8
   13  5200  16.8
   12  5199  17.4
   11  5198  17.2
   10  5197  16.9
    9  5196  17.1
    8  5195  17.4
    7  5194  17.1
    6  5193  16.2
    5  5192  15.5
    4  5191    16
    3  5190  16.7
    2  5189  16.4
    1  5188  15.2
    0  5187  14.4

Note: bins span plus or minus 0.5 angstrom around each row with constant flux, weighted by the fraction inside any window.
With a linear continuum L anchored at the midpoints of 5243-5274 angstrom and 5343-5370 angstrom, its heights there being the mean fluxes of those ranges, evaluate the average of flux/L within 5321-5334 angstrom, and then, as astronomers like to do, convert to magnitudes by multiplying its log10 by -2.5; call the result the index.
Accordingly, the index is 0.03 mag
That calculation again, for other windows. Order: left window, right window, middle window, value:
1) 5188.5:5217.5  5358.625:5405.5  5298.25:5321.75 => -0.104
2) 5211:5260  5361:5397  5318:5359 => -0.024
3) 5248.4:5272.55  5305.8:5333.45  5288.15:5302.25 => -0.075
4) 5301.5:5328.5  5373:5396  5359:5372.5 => -0.012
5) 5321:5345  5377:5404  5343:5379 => -0.050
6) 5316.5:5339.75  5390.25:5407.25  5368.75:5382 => -0.048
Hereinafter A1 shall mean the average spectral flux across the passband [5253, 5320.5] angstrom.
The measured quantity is 19.8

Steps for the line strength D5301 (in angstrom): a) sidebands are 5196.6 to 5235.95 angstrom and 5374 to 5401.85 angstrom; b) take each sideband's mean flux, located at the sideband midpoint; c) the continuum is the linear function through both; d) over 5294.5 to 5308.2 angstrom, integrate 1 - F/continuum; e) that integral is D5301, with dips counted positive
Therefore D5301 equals -1.6 angstrom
